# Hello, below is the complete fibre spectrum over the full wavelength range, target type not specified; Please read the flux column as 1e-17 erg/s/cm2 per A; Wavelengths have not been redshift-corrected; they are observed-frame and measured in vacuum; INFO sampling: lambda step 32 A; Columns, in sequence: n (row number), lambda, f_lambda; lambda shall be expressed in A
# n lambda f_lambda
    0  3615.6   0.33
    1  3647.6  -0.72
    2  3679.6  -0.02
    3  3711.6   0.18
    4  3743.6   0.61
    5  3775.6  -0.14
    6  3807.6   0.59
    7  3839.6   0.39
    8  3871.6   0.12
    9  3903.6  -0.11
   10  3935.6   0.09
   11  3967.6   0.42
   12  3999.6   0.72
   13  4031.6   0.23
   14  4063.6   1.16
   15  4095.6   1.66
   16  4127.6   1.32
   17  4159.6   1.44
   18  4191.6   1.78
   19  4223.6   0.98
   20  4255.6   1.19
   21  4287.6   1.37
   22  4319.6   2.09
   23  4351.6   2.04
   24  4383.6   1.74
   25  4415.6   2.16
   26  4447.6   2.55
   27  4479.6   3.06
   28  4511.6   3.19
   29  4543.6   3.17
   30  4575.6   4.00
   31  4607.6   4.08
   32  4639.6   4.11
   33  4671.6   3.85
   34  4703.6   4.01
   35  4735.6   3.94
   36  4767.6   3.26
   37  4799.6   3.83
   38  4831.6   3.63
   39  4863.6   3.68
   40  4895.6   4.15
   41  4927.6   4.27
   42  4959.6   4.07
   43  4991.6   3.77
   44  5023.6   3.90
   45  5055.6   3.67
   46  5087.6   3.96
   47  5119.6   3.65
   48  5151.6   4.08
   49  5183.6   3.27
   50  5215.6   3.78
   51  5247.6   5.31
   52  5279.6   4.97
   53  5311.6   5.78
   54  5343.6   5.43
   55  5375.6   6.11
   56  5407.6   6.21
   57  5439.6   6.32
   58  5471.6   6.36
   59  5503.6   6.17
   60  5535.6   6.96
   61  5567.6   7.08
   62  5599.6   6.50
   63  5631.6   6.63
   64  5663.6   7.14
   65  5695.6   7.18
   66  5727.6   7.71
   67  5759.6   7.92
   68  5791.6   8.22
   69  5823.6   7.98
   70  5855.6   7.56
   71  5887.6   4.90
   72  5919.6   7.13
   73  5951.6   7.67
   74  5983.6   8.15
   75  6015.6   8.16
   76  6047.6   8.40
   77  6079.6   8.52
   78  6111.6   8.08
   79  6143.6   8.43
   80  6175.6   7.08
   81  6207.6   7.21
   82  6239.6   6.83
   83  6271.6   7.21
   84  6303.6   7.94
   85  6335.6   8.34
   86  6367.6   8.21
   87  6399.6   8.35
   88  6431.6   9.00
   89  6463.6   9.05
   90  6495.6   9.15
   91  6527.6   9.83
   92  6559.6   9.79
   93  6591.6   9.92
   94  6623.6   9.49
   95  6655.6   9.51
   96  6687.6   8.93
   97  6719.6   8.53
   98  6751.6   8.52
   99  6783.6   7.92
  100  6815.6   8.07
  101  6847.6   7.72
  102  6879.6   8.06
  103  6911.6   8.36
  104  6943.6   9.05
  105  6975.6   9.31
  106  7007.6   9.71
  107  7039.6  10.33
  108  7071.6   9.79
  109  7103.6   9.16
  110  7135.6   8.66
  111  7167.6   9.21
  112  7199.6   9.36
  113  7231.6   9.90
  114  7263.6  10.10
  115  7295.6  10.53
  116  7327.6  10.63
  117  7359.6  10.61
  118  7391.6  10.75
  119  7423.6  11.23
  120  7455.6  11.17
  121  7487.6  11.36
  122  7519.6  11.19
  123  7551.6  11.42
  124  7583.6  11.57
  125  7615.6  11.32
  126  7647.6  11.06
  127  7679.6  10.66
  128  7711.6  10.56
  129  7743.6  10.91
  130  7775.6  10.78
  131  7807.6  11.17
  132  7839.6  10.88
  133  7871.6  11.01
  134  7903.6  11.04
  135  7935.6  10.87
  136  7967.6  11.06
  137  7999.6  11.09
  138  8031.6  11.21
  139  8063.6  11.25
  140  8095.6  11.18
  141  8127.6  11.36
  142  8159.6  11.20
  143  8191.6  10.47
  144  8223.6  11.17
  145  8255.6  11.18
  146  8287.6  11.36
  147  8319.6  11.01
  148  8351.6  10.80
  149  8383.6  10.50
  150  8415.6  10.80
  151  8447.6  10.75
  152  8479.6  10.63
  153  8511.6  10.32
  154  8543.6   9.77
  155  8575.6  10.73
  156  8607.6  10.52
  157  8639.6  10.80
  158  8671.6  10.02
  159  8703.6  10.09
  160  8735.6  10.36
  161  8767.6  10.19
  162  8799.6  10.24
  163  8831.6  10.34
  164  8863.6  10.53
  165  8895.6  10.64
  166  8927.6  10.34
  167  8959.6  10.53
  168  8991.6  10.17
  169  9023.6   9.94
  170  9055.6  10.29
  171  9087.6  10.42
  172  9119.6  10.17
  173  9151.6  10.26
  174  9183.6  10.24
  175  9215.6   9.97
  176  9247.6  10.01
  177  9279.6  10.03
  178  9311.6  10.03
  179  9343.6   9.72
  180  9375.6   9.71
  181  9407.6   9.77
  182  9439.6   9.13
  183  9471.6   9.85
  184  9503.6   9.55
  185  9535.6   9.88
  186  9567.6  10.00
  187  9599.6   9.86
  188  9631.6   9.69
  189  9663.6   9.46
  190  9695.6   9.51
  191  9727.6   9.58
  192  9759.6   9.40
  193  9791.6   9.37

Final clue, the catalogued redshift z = 0.000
